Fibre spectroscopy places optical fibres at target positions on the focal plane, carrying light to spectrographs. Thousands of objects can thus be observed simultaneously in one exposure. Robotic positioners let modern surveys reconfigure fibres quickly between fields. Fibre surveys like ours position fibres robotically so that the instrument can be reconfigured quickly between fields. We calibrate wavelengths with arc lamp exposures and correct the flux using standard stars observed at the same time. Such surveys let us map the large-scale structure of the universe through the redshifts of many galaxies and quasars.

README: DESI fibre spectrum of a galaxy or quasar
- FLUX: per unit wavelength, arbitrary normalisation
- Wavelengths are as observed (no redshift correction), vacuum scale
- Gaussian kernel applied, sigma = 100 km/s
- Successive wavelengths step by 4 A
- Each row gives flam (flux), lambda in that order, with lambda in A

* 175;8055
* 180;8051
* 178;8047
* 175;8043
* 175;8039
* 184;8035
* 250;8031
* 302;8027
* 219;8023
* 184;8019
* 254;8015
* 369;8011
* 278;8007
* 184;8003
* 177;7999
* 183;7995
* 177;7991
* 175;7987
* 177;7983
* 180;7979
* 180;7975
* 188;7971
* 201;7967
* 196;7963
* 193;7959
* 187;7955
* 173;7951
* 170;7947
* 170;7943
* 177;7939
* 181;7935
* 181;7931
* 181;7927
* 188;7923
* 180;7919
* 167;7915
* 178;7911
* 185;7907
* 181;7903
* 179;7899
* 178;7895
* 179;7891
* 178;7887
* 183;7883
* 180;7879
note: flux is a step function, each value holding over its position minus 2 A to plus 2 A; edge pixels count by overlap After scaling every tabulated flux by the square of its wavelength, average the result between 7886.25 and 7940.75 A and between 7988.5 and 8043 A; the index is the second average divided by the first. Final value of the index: 1.3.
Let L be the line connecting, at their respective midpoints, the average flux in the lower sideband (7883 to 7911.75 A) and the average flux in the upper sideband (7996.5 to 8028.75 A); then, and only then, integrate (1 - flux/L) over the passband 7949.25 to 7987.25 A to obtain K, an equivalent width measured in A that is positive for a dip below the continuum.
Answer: 5.9 A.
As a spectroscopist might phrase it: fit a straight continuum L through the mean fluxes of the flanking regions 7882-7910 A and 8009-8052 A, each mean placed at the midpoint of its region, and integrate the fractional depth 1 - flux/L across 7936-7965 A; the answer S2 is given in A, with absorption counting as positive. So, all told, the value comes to 2.60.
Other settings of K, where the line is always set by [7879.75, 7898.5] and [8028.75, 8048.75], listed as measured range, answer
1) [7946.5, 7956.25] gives 0.5 A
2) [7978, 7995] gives 1.0 A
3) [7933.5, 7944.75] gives 0.5 A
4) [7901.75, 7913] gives 0.0 A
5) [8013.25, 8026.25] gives -2.3 A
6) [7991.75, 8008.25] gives -0.8 A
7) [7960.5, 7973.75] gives -0.5 A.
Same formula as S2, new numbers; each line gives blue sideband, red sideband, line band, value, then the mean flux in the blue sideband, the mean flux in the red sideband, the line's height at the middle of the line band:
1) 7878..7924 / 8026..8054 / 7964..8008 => 0.9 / 179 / 202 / 193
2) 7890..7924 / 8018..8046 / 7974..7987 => 1.3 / 179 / 212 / 199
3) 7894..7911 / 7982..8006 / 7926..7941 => 0.1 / 181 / 183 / 181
